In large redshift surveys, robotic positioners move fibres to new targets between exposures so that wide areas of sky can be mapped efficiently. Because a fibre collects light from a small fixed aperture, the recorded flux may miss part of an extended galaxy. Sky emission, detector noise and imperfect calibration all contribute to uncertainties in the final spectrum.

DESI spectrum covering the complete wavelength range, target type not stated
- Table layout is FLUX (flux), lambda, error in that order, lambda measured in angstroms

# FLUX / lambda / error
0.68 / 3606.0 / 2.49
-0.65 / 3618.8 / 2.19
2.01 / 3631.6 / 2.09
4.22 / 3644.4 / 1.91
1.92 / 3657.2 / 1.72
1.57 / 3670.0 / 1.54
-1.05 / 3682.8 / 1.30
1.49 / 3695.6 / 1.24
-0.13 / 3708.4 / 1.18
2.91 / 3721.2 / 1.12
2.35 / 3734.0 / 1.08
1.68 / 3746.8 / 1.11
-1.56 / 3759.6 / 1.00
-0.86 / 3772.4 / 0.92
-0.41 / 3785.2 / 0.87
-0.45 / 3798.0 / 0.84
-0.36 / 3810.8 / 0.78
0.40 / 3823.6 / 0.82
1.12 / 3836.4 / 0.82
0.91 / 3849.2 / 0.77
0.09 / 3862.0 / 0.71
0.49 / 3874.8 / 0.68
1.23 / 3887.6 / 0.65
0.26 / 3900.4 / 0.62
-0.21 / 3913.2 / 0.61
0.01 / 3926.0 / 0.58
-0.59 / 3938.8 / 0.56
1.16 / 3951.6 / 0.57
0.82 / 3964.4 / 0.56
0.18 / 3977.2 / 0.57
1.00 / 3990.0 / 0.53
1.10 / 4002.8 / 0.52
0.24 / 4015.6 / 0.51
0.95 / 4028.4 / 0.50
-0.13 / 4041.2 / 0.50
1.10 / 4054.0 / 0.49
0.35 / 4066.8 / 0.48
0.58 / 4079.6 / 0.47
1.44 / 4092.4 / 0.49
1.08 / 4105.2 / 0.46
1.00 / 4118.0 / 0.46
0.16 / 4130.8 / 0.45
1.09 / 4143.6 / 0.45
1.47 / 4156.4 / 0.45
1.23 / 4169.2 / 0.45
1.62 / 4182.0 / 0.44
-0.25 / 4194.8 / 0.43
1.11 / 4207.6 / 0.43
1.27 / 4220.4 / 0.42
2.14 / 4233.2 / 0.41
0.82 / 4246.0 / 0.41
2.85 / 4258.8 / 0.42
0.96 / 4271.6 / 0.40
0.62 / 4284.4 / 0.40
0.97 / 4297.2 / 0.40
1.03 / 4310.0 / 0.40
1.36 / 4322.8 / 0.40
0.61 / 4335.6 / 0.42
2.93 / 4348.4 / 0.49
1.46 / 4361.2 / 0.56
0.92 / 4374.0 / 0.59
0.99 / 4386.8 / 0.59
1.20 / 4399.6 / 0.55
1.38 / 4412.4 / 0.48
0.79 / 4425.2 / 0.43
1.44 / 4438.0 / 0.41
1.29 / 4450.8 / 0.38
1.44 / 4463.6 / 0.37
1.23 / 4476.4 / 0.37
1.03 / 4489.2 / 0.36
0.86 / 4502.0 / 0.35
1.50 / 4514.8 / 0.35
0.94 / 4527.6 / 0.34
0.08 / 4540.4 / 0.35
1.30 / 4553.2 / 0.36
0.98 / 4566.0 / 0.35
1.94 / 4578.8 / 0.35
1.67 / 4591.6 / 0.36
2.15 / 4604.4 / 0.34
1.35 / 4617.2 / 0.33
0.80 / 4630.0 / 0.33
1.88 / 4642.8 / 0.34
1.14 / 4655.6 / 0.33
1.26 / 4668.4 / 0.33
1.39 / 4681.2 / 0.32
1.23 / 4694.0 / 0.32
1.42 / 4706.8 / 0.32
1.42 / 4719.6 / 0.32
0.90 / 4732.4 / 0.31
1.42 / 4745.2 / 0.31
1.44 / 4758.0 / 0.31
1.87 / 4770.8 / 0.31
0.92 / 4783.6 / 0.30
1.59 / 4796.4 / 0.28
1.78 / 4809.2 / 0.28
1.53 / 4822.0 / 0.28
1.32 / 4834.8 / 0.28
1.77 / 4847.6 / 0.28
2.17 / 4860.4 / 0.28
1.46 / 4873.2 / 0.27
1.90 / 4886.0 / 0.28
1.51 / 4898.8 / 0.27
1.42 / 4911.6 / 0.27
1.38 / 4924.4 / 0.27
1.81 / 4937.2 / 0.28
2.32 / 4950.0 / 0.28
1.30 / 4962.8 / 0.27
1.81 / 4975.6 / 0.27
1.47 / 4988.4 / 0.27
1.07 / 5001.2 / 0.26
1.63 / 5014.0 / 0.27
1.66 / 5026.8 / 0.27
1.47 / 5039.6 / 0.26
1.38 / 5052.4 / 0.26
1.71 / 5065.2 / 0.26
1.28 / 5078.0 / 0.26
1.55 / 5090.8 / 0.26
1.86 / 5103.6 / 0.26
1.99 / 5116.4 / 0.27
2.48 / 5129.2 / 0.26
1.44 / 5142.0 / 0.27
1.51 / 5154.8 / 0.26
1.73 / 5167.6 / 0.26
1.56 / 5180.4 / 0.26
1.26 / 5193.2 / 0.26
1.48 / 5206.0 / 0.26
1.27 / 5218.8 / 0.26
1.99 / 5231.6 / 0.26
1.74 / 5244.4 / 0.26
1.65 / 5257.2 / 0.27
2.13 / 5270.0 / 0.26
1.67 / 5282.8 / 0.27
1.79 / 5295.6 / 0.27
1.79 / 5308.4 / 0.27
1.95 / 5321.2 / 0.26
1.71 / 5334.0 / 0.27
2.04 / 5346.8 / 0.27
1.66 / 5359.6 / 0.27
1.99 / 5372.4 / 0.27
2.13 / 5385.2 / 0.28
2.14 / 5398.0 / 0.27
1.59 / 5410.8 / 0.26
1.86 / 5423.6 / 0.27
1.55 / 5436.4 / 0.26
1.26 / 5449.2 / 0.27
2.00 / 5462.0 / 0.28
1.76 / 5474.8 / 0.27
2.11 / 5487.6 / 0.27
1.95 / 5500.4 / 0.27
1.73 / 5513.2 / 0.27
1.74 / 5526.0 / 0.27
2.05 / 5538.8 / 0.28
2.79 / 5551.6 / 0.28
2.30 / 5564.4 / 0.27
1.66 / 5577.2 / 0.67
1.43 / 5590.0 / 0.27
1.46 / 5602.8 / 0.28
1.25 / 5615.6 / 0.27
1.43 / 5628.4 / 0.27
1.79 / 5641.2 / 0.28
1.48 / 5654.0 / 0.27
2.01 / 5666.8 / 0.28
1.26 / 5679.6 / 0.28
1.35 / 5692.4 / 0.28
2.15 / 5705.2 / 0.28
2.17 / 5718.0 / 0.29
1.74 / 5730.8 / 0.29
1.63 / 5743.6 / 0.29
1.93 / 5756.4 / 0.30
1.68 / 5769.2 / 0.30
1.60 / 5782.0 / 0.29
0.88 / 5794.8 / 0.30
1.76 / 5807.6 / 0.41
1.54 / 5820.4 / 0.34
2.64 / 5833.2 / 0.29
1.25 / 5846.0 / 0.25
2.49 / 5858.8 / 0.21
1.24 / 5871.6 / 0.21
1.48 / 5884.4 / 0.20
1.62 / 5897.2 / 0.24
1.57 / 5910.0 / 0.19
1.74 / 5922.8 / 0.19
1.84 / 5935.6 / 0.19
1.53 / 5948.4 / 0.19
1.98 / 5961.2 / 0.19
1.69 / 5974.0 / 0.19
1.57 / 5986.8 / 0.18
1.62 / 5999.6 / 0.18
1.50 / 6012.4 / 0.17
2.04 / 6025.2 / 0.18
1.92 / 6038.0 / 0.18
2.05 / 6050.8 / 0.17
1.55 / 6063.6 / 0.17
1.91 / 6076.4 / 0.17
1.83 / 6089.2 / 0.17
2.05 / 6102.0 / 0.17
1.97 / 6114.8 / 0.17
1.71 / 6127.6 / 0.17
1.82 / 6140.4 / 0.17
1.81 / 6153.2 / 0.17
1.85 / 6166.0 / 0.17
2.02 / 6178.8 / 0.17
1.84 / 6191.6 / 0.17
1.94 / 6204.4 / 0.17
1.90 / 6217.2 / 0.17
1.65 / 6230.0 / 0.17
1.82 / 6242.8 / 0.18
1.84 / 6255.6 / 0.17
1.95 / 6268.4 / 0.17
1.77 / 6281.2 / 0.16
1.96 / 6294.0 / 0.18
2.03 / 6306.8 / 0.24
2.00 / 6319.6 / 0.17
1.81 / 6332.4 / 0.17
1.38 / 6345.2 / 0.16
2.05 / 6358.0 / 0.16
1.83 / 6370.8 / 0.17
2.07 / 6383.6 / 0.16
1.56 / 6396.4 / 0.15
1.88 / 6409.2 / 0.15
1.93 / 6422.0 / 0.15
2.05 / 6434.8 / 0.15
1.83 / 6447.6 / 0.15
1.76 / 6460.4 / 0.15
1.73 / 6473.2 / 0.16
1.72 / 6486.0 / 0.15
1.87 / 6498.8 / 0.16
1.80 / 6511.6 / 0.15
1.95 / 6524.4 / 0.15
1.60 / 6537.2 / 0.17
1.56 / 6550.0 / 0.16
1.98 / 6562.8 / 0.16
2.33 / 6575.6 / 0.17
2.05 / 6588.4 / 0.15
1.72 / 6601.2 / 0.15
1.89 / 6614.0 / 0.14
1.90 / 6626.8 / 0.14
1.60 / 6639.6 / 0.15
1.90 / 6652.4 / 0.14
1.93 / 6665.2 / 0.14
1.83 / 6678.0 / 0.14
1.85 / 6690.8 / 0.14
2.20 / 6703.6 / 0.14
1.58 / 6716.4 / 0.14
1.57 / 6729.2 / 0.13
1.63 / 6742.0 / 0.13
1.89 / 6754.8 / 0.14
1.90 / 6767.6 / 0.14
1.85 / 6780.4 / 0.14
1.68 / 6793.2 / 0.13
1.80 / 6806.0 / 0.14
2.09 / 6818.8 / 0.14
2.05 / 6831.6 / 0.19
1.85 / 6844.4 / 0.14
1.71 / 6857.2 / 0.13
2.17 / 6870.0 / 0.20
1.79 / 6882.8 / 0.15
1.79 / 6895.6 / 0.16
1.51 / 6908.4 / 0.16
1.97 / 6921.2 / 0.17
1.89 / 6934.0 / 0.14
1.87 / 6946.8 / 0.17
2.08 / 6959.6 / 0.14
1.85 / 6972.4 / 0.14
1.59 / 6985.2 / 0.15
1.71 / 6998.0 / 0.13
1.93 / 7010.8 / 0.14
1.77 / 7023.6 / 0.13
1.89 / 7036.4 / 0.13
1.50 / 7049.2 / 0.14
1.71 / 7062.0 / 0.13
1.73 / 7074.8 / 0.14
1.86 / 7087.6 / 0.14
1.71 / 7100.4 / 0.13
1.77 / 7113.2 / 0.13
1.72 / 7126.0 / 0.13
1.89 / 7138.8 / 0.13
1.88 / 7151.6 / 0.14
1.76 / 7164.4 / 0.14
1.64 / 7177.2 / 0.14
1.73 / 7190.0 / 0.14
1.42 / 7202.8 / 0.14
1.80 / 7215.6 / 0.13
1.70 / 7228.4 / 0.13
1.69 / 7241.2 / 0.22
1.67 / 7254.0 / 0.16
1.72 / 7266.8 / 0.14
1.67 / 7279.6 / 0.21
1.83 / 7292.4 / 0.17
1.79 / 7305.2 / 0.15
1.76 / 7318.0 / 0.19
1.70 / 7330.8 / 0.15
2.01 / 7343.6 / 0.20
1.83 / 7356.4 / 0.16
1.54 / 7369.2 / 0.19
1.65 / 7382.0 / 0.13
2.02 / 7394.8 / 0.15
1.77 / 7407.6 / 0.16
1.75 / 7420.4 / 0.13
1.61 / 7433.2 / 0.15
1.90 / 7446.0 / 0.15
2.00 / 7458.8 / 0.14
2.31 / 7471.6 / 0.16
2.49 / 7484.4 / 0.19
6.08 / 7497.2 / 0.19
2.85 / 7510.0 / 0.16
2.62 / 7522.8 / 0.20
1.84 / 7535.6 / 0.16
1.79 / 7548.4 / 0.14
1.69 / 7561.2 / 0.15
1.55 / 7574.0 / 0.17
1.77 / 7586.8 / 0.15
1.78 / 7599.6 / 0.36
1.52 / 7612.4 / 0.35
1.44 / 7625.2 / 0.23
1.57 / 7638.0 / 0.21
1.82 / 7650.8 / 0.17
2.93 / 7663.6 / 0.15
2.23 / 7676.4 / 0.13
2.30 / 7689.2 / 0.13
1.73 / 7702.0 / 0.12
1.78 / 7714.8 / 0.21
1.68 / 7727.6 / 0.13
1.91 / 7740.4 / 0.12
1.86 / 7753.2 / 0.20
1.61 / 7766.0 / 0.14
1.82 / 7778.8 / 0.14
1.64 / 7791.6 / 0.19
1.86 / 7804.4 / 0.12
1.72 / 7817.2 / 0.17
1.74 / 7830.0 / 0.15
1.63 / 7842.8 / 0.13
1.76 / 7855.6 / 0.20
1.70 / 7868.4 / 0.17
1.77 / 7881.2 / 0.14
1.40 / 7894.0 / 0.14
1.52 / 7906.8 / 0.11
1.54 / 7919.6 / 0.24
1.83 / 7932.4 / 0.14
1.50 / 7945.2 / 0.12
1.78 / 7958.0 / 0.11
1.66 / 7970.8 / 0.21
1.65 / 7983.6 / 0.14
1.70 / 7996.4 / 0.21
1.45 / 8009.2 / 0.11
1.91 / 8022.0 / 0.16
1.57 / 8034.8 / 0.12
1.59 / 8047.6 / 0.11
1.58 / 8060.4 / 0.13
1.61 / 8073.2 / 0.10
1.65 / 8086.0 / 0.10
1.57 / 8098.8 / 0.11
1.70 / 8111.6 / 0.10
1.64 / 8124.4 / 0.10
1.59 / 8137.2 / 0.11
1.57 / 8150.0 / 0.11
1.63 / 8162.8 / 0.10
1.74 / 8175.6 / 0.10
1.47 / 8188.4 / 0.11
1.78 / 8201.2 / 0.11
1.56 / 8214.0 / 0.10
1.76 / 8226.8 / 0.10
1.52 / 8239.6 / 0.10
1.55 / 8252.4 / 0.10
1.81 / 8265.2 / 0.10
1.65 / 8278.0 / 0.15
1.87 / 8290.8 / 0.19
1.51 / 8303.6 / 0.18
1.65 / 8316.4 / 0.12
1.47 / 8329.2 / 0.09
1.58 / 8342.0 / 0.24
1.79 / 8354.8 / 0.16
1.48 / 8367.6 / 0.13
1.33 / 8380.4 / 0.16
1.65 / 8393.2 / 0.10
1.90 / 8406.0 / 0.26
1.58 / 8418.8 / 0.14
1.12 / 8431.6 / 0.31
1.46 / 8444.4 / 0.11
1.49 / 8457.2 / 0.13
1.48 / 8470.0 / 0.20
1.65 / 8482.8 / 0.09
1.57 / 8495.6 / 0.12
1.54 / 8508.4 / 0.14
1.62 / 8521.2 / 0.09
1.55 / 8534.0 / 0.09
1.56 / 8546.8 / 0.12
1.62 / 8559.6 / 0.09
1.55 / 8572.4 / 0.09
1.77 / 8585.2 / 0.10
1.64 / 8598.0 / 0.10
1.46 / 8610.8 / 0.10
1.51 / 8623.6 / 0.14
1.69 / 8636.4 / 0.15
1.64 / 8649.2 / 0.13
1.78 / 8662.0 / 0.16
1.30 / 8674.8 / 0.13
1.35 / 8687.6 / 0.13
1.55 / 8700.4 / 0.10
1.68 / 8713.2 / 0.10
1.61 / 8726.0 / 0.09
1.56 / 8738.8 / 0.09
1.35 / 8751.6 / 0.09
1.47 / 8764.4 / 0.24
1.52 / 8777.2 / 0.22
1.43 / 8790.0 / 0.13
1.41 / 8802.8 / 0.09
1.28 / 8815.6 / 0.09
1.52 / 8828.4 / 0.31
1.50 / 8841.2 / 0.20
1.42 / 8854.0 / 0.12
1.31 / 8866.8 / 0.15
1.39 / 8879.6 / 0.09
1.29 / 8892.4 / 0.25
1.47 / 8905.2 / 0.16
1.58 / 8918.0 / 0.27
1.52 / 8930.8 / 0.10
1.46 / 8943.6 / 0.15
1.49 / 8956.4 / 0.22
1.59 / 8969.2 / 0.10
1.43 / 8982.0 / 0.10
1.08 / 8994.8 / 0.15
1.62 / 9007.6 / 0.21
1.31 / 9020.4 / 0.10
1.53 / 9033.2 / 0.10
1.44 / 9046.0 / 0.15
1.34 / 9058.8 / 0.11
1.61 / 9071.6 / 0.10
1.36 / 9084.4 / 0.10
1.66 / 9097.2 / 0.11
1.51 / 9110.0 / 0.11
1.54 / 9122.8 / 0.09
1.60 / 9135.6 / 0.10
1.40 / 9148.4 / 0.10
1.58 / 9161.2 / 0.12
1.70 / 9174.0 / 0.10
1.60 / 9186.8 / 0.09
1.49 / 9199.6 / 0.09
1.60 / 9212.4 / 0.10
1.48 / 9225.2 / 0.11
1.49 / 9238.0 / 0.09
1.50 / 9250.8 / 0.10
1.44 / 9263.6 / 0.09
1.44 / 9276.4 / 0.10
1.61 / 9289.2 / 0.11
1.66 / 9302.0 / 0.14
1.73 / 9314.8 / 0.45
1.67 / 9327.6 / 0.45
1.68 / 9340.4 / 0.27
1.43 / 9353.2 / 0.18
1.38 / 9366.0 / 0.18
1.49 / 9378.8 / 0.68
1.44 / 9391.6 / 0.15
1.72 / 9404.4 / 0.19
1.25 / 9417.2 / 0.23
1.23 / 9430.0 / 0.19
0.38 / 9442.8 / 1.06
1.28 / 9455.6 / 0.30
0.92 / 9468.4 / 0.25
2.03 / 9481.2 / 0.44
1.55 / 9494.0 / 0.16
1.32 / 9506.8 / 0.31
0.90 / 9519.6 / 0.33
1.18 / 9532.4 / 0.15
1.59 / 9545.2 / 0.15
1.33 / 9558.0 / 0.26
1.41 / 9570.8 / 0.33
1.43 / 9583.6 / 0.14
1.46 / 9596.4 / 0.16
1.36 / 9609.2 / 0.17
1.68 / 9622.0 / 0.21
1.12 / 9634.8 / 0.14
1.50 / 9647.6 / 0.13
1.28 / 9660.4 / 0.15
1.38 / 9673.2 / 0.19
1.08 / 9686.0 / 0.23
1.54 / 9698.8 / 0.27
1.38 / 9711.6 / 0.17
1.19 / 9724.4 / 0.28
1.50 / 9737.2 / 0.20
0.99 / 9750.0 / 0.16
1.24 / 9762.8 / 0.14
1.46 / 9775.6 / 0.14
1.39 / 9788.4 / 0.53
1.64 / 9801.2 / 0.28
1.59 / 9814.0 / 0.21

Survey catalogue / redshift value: 0.14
